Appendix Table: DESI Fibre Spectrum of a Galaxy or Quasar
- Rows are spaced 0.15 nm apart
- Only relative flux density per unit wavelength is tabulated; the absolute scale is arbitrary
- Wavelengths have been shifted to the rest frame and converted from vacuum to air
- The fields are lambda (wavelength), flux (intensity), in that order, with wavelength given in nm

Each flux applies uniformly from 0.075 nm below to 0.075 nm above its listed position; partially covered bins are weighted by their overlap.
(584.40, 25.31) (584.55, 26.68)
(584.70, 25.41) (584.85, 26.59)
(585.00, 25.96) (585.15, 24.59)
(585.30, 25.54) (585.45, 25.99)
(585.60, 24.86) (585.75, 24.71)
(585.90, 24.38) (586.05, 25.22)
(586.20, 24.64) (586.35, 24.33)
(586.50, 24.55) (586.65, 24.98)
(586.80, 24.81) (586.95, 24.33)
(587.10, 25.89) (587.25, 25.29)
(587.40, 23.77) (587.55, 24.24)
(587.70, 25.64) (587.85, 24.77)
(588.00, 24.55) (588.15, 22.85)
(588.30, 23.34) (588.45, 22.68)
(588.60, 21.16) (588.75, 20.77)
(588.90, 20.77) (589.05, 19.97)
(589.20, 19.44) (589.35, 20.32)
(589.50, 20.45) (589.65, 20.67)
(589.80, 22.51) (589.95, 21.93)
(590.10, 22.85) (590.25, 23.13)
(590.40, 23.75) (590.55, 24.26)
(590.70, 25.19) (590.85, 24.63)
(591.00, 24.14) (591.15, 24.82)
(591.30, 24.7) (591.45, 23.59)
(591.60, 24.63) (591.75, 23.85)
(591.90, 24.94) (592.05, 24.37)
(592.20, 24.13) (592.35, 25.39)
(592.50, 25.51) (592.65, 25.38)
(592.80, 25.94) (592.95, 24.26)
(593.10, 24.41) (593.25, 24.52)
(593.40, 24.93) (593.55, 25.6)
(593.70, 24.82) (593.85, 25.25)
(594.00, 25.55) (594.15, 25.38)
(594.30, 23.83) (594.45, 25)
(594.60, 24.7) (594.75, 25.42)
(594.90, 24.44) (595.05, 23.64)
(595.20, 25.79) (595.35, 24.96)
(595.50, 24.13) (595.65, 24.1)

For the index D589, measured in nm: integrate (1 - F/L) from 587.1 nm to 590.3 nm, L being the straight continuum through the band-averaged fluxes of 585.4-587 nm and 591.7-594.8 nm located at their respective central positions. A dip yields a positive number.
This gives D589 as 0.30 nm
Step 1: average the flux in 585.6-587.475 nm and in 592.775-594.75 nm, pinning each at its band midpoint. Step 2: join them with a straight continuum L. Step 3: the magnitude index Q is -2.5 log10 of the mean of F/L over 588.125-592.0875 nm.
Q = 0.09 mag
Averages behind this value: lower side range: 24.7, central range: 22.8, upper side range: 24.9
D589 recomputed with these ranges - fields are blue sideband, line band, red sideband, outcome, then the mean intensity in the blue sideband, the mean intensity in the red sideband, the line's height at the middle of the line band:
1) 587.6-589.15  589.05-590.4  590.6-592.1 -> 0.116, 22.6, 24.5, 23.5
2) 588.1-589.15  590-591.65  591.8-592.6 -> -0.037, 21.6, 24.9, 23.6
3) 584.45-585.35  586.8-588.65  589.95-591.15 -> 0.055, 25.8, 23.9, 24.9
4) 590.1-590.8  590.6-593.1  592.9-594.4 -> -0.035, 24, 24.9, 24.4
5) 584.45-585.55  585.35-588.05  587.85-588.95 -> -0.080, 25.8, 22.5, 24.1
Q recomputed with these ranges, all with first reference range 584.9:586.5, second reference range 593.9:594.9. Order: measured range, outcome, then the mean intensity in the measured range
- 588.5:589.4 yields 0.22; 20.5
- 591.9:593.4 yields 0.00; 24.9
